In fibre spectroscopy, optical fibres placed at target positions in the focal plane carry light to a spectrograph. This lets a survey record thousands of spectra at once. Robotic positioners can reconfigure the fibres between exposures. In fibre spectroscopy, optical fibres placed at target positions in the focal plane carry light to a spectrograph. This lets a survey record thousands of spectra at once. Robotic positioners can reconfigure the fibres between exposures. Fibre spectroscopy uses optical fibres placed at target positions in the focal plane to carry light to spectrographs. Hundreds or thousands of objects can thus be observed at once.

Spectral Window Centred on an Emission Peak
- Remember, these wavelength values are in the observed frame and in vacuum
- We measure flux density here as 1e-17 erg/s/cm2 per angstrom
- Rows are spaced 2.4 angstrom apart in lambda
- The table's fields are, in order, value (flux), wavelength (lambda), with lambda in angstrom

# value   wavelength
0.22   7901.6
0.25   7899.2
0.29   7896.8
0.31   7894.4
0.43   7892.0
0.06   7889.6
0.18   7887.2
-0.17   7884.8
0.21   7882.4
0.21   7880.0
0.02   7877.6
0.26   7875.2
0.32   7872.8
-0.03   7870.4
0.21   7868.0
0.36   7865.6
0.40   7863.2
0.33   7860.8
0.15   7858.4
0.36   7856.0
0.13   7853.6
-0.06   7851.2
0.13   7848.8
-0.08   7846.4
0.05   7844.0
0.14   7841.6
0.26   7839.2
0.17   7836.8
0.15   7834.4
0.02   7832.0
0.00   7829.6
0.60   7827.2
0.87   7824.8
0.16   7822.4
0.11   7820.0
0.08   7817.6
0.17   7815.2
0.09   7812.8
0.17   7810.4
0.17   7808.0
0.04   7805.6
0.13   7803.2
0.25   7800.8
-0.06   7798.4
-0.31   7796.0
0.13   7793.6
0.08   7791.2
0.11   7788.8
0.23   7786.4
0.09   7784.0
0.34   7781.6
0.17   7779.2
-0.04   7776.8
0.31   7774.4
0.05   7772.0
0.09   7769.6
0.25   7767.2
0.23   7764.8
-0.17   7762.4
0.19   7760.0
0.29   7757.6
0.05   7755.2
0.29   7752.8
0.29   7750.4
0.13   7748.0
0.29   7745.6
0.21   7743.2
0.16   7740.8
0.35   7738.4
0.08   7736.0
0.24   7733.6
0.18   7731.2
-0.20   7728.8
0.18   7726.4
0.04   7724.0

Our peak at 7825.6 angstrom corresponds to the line H-gamma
